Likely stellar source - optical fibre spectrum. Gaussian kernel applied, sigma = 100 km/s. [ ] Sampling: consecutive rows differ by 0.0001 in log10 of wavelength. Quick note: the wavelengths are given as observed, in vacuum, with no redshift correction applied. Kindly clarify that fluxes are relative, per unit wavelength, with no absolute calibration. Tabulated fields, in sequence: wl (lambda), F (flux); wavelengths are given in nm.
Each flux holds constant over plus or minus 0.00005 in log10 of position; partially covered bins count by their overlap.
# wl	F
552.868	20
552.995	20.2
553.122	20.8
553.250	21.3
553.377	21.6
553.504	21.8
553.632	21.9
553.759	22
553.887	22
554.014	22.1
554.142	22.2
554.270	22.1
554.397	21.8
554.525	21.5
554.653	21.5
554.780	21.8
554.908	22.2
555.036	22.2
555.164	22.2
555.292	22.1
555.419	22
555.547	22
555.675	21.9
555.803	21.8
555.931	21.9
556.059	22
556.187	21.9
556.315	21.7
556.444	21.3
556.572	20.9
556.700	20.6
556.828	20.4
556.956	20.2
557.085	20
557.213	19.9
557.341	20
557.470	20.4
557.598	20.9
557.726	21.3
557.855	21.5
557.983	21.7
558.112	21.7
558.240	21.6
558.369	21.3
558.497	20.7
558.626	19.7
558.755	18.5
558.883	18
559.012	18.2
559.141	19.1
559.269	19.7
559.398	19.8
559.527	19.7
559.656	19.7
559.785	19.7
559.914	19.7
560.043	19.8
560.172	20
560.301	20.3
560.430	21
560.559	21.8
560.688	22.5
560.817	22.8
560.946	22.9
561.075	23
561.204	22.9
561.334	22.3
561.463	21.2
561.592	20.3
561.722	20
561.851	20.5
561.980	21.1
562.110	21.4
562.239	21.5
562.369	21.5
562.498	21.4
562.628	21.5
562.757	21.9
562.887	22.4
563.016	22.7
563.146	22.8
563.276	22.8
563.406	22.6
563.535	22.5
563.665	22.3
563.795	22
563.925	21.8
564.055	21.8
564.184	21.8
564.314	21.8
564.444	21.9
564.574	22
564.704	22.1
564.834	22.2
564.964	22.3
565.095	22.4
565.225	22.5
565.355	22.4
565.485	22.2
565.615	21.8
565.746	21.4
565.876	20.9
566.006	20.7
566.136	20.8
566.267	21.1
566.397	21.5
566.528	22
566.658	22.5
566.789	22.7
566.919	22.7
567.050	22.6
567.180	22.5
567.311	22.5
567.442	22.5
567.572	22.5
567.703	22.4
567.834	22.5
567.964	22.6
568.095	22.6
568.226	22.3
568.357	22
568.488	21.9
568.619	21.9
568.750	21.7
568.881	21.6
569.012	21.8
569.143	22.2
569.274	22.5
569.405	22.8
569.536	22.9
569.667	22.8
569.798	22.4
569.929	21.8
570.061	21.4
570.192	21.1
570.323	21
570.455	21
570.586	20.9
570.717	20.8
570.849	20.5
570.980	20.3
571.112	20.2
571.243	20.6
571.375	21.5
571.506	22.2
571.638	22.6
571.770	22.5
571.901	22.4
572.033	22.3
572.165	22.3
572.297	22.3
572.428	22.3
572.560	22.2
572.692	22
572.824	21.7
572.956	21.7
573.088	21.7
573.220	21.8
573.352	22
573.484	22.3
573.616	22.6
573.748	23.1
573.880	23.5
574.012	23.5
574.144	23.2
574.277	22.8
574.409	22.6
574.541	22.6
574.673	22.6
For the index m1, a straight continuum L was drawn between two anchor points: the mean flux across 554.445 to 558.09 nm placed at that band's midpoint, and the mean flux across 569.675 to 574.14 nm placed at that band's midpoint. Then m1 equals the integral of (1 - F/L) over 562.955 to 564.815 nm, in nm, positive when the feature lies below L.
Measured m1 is -0.05 nm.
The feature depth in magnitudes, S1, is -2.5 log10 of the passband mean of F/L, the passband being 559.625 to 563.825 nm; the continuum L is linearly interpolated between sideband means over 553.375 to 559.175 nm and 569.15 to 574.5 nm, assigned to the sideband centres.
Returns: -0.004 mag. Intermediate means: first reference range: 21.2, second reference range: 22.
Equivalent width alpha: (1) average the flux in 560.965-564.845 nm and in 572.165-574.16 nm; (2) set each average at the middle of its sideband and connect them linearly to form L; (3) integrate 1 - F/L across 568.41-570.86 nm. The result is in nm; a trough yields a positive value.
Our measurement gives 0.048 nm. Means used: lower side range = 21.9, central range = 21.8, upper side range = 22.4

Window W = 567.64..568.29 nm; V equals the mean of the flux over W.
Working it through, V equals 22.5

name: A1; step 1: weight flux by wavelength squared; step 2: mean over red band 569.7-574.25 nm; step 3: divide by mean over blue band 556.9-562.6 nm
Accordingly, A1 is 1.1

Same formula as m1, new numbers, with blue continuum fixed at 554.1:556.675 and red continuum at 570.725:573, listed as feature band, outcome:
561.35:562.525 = 0.041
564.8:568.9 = -0.061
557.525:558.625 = 0.029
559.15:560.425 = 0.114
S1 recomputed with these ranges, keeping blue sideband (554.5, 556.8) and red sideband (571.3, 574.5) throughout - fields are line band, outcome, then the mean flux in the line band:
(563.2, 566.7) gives 0.01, 21.9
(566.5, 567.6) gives -0.02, 22.5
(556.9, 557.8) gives 0.07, 20.4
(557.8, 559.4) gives 0.09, 20.1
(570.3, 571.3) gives 0.08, 20.6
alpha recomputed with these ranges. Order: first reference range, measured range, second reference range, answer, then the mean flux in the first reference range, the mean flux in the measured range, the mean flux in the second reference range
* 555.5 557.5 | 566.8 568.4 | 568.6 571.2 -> -0.08 nm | 21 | 22.5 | 21.6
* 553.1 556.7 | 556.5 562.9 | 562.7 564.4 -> 0.37 nm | 21.8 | 20.8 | 22.2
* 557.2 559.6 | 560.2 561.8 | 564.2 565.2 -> -0.06 nm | 20.2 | 21.7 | 22.1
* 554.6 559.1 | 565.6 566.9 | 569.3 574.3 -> 0.00 nm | 21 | 21.6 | 22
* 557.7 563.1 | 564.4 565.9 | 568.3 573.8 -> -0.05 nm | 20.9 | 22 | 21.8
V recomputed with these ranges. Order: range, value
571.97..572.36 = 22.3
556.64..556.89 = 20.5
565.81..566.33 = 20.9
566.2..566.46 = 21.3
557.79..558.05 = 21.6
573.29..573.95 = 22.7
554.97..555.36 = 22.2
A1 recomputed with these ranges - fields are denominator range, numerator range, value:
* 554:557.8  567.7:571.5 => 1.07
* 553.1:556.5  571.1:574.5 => 1.09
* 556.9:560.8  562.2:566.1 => 1.10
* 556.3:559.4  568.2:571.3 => 1.11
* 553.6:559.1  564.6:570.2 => 1.09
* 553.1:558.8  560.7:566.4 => 1.05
